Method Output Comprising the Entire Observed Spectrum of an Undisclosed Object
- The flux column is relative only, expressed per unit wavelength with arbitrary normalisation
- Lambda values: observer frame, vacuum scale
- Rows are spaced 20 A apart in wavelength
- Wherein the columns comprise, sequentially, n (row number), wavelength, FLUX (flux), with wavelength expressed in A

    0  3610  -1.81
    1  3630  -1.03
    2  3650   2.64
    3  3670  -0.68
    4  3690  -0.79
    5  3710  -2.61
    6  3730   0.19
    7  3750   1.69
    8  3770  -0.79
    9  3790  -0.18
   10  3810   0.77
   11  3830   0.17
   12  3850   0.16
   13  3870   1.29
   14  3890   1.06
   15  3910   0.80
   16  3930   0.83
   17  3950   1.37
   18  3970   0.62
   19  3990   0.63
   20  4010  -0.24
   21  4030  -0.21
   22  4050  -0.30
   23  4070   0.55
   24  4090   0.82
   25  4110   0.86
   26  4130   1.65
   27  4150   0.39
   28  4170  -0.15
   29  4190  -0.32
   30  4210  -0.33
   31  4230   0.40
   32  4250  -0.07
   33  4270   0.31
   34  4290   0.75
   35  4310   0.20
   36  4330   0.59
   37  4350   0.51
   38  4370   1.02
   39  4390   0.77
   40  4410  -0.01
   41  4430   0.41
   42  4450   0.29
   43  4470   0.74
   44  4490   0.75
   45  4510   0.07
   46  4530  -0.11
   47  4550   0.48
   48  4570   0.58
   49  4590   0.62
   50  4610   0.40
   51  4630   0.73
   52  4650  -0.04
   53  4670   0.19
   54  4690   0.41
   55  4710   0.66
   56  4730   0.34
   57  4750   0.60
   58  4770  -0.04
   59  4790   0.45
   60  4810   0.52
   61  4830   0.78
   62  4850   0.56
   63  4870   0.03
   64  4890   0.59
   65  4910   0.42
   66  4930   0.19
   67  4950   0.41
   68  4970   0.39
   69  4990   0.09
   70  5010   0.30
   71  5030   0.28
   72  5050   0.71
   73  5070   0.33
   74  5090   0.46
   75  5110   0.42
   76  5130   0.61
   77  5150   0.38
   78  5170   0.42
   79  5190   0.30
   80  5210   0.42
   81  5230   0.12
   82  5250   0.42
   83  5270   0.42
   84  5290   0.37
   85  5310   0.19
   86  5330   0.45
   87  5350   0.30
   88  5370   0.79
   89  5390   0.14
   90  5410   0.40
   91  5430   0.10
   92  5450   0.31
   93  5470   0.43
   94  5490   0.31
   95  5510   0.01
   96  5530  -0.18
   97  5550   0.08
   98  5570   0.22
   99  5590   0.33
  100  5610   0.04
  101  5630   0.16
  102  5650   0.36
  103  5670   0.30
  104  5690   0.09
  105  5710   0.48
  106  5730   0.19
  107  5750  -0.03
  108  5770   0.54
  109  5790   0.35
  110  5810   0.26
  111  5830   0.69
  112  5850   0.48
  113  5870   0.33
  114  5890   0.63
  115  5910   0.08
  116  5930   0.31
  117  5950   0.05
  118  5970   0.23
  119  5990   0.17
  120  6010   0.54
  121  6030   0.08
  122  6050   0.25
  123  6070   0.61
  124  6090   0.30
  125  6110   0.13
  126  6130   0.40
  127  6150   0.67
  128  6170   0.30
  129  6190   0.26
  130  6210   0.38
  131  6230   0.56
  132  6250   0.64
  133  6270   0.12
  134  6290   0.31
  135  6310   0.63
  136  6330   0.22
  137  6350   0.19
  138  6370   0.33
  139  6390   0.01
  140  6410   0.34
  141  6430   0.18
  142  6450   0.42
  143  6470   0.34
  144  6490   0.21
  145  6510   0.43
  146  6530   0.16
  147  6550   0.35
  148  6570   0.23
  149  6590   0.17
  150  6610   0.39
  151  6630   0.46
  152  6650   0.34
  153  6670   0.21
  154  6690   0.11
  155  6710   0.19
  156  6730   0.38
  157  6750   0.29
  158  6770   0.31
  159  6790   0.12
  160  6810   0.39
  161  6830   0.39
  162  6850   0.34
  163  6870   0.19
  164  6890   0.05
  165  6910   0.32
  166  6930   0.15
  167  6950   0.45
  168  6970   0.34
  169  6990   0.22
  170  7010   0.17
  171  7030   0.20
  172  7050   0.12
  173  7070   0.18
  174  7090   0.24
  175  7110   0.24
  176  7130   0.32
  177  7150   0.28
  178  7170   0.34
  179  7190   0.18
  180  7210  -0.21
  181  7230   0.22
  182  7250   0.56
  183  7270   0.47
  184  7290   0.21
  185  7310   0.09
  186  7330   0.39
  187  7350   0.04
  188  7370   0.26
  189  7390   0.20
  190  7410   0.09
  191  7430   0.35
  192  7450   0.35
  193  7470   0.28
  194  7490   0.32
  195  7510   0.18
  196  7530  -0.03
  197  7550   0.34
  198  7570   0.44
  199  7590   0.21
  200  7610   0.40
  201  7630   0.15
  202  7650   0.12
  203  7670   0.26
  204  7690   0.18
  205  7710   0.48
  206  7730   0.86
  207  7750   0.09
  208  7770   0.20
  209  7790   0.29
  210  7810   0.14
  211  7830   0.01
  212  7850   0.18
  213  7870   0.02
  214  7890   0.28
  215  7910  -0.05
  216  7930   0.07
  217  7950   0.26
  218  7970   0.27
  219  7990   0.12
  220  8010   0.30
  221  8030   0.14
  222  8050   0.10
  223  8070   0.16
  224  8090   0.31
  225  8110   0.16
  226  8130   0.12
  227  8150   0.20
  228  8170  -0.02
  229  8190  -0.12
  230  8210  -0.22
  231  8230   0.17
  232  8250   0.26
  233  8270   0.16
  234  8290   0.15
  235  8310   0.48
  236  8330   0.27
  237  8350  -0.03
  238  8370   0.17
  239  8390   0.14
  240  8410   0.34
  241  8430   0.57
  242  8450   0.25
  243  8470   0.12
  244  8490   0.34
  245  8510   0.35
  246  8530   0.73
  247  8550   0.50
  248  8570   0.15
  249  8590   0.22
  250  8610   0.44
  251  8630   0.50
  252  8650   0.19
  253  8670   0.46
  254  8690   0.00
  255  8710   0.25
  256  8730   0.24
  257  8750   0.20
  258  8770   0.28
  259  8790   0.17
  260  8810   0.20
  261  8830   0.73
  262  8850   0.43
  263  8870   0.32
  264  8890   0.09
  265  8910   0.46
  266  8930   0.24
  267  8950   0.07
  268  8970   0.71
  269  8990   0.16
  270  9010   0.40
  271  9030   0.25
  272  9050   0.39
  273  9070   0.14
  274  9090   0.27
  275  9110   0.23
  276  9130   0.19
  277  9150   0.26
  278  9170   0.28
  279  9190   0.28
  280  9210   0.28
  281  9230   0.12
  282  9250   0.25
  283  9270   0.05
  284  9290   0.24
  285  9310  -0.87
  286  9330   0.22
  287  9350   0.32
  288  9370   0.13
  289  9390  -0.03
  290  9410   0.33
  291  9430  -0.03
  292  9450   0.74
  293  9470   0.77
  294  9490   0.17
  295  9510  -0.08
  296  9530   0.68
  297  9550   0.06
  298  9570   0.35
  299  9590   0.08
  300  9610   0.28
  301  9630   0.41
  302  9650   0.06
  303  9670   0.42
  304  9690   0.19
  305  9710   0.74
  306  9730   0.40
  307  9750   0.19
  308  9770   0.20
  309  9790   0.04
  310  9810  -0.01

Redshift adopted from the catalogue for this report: 1.29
